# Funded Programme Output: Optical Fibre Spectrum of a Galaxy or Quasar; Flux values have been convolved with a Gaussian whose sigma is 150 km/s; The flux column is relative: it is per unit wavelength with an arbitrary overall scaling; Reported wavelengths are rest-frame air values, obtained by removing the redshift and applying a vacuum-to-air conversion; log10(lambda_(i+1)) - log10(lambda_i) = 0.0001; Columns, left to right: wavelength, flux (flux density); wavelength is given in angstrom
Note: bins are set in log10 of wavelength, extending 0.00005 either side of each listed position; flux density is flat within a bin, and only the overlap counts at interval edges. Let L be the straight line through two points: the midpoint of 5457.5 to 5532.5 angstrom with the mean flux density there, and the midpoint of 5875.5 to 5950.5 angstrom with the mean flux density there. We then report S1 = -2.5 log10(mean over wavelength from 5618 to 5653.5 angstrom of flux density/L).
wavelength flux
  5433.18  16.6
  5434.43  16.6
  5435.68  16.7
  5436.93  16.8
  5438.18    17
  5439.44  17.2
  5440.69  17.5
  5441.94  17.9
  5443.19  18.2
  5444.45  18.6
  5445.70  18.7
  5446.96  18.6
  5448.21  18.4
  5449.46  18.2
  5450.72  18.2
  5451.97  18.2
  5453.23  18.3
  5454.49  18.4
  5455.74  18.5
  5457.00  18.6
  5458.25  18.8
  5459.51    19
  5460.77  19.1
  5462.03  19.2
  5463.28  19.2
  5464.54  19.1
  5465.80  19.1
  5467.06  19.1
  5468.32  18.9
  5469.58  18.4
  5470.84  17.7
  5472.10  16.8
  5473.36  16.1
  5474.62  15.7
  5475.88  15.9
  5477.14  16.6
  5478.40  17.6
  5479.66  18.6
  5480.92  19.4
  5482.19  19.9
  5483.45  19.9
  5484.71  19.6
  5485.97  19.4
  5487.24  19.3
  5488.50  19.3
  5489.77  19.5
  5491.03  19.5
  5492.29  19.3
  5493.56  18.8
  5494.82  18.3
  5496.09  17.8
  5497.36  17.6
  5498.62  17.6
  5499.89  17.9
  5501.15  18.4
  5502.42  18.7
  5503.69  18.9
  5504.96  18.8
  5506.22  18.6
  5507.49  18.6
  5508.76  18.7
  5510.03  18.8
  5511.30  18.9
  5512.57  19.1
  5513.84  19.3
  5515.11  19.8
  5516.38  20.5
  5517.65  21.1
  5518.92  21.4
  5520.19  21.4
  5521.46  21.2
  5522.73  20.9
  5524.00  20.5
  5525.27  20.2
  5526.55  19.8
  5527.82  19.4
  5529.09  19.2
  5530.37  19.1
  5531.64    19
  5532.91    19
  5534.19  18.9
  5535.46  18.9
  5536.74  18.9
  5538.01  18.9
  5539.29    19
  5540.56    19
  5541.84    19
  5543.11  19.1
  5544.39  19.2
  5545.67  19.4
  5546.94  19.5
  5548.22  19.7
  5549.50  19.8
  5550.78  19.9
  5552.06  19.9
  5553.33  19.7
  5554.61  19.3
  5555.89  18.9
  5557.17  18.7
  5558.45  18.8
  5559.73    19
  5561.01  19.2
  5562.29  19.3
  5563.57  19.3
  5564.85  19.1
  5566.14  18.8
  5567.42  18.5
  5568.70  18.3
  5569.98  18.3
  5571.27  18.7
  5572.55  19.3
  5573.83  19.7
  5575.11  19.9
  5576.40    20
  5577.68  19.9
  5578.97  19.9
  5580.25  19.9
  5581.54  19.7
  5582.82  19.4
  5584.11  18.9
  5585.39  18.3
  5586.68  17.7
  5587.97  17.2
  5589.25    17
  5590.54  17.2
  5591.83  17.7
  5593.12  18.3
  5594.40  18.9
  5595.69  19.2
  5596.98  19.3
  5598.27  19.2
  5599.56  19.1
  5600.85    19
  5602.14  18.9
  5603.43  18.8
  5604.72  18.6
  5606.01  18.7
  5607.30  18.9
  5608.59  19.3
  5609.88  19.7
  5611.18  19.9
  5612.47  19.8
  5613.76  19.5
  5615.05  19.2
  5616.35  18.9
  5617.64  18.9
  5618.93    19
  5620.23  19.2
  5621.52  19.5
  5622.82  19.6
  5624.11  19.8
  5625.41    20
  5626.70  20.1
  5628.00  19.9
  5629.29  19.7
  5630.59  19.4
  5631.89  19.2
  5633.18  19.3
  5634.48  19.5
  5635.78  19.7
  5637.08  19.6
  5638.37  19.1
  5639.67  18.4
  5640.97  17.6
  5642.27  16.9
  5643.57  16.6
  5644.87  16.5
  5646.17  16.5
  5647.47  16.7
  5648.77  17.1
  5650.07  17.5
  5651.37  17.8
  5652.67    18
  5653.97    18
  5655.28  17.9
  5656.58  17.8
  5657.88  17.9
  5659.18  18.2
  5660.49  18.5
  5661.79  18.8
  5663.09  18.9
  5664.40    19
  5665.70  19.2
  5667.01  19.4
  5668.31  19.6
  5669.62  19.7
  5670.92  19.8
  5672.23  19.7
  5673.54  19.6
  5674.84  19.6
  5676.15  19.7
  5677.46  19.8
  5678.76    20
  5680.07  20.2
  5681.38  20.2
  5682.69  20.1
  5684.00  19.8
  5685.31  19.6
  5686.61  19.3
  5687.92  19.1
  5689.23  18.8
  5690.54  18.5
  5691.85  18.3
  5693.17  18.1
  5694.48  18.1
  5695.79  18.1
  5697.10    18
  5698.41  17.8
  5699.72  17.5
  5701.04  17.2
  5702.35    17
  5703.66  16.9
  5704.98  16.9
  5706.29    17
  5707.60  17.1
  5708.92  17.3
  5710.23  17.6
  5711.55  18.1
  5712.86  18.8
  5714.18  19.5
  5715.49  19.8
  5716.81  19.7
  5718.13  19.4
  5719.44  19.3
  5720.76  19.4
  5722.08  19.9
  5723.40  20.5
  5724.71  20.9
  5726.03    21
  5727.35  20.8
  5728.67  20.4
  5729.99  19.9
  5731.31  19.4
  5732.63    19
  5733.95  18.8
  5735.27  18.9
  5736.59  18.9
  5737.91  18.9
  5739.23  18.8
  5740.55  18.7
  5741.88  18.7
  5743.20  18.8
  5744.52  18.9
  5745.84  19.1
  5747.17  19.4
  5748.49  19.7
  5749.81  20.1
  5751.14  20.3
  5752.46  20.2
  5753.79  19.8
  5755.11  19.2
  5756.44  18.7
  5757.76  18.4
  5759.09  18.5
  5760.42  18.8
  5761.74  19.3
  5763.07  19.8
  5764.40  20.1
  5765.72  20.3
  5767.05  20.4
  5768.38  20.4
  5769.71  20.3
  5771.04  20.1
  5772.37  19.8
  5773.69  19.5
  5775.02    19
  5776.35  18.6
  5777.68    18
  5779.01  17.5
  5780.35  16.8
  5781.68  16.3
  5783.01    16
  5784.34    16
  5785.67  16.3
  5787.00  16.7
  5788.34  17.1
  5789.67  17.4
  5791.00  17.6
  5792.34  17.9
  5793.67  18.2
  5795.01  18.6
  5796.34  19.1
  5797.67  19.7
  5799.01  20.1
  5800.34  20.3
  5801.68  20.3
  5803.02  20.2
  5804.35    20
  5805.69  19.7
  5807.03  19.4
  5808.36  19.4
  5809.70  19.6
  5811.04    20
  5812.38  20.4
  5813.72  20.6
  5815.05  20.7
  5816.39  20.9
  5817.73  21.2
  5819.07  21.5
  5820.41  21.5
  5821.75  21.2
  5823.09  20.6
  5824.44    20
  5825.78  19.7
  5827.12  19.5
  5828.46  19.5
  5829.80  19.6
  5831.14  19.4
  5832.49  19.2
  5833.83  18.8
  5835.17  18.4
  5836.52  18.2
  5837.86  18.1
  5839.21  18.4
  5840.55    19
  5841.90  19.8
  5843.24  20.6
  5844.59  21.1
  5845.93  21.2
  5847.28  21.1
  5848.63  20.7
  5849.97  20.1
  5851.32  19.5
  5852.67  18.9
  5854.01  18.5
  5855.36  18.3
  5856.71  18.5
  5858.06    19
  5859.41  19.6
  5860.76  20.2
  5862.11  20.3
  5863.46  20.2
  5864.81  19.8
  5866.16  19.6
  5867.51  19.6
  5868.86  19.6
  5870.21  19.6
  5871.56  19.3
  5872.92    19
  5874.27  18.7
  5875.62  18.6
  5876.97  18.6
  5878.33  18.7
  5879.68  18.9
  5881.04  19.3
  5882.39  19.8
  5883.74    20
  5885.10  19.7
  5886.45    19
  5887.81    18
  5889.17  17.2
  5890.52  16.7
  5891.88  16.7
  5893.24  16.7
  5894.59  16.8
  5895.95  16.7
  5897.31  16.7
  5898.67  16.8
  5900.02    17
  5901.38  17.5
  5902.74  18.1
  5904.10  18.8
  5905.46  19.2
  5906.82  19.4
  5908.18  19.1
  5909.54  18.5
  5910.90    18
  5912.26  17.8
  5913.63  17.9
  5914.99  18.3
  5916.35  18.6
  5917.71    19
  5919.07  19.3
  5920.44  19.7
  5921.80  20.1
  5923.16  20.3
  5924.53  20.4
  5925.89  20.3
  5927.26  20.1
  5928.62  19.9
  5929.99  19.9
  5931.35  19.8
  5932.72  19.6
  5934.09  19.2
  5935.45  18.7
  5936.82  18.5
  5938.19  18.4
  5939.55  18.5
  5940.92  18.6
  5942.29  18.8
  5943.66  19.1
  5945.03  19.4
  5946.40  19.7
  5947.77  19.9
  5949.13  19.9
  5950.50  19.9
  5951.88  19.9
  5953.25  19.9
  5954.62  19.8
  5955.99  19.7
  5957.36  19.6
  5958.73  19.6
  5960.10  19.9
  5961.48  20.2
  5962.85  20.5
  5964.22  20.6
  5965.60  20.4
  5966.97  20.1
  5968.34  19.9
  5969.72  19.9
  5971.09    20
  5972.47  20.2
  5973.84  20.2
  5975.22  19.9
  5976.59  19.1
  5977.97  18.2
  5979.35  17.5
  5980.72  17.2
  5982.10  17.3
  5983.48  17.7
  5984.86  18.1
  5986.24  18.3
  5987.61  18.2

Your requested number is 0.02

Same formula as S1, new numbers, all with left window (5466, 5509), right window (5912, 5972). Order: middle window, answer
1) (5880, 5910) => 0.08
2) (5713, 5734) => -0.05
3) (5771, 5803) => 0.06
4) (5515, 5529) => -0.12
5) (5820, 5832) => -0.04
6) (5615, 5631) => -0.04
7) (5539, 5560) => -0.04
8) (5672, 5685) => -0.06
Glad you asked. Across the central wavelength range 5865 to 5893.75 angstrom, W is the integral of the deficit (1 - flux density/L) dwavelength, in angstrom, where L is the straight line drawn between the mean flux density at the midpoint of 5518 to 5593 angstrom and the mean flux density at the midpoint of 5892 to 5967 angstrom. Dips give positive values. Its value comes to 0.48 angstrom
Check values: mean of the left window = 19.2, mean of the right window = 19.1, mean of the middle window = 18.8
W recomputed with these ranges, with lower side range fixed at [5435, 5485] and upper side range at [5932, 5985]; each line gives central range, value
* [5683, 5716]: 1.0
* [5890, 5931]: 1.6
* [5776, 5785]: 0.9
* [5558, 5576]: -0.6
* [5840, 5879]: -1.0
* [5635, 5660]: 1.1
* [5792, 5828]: -2.0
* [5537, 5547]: -0.4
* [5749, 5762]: -0.3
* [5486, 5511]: -0.5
